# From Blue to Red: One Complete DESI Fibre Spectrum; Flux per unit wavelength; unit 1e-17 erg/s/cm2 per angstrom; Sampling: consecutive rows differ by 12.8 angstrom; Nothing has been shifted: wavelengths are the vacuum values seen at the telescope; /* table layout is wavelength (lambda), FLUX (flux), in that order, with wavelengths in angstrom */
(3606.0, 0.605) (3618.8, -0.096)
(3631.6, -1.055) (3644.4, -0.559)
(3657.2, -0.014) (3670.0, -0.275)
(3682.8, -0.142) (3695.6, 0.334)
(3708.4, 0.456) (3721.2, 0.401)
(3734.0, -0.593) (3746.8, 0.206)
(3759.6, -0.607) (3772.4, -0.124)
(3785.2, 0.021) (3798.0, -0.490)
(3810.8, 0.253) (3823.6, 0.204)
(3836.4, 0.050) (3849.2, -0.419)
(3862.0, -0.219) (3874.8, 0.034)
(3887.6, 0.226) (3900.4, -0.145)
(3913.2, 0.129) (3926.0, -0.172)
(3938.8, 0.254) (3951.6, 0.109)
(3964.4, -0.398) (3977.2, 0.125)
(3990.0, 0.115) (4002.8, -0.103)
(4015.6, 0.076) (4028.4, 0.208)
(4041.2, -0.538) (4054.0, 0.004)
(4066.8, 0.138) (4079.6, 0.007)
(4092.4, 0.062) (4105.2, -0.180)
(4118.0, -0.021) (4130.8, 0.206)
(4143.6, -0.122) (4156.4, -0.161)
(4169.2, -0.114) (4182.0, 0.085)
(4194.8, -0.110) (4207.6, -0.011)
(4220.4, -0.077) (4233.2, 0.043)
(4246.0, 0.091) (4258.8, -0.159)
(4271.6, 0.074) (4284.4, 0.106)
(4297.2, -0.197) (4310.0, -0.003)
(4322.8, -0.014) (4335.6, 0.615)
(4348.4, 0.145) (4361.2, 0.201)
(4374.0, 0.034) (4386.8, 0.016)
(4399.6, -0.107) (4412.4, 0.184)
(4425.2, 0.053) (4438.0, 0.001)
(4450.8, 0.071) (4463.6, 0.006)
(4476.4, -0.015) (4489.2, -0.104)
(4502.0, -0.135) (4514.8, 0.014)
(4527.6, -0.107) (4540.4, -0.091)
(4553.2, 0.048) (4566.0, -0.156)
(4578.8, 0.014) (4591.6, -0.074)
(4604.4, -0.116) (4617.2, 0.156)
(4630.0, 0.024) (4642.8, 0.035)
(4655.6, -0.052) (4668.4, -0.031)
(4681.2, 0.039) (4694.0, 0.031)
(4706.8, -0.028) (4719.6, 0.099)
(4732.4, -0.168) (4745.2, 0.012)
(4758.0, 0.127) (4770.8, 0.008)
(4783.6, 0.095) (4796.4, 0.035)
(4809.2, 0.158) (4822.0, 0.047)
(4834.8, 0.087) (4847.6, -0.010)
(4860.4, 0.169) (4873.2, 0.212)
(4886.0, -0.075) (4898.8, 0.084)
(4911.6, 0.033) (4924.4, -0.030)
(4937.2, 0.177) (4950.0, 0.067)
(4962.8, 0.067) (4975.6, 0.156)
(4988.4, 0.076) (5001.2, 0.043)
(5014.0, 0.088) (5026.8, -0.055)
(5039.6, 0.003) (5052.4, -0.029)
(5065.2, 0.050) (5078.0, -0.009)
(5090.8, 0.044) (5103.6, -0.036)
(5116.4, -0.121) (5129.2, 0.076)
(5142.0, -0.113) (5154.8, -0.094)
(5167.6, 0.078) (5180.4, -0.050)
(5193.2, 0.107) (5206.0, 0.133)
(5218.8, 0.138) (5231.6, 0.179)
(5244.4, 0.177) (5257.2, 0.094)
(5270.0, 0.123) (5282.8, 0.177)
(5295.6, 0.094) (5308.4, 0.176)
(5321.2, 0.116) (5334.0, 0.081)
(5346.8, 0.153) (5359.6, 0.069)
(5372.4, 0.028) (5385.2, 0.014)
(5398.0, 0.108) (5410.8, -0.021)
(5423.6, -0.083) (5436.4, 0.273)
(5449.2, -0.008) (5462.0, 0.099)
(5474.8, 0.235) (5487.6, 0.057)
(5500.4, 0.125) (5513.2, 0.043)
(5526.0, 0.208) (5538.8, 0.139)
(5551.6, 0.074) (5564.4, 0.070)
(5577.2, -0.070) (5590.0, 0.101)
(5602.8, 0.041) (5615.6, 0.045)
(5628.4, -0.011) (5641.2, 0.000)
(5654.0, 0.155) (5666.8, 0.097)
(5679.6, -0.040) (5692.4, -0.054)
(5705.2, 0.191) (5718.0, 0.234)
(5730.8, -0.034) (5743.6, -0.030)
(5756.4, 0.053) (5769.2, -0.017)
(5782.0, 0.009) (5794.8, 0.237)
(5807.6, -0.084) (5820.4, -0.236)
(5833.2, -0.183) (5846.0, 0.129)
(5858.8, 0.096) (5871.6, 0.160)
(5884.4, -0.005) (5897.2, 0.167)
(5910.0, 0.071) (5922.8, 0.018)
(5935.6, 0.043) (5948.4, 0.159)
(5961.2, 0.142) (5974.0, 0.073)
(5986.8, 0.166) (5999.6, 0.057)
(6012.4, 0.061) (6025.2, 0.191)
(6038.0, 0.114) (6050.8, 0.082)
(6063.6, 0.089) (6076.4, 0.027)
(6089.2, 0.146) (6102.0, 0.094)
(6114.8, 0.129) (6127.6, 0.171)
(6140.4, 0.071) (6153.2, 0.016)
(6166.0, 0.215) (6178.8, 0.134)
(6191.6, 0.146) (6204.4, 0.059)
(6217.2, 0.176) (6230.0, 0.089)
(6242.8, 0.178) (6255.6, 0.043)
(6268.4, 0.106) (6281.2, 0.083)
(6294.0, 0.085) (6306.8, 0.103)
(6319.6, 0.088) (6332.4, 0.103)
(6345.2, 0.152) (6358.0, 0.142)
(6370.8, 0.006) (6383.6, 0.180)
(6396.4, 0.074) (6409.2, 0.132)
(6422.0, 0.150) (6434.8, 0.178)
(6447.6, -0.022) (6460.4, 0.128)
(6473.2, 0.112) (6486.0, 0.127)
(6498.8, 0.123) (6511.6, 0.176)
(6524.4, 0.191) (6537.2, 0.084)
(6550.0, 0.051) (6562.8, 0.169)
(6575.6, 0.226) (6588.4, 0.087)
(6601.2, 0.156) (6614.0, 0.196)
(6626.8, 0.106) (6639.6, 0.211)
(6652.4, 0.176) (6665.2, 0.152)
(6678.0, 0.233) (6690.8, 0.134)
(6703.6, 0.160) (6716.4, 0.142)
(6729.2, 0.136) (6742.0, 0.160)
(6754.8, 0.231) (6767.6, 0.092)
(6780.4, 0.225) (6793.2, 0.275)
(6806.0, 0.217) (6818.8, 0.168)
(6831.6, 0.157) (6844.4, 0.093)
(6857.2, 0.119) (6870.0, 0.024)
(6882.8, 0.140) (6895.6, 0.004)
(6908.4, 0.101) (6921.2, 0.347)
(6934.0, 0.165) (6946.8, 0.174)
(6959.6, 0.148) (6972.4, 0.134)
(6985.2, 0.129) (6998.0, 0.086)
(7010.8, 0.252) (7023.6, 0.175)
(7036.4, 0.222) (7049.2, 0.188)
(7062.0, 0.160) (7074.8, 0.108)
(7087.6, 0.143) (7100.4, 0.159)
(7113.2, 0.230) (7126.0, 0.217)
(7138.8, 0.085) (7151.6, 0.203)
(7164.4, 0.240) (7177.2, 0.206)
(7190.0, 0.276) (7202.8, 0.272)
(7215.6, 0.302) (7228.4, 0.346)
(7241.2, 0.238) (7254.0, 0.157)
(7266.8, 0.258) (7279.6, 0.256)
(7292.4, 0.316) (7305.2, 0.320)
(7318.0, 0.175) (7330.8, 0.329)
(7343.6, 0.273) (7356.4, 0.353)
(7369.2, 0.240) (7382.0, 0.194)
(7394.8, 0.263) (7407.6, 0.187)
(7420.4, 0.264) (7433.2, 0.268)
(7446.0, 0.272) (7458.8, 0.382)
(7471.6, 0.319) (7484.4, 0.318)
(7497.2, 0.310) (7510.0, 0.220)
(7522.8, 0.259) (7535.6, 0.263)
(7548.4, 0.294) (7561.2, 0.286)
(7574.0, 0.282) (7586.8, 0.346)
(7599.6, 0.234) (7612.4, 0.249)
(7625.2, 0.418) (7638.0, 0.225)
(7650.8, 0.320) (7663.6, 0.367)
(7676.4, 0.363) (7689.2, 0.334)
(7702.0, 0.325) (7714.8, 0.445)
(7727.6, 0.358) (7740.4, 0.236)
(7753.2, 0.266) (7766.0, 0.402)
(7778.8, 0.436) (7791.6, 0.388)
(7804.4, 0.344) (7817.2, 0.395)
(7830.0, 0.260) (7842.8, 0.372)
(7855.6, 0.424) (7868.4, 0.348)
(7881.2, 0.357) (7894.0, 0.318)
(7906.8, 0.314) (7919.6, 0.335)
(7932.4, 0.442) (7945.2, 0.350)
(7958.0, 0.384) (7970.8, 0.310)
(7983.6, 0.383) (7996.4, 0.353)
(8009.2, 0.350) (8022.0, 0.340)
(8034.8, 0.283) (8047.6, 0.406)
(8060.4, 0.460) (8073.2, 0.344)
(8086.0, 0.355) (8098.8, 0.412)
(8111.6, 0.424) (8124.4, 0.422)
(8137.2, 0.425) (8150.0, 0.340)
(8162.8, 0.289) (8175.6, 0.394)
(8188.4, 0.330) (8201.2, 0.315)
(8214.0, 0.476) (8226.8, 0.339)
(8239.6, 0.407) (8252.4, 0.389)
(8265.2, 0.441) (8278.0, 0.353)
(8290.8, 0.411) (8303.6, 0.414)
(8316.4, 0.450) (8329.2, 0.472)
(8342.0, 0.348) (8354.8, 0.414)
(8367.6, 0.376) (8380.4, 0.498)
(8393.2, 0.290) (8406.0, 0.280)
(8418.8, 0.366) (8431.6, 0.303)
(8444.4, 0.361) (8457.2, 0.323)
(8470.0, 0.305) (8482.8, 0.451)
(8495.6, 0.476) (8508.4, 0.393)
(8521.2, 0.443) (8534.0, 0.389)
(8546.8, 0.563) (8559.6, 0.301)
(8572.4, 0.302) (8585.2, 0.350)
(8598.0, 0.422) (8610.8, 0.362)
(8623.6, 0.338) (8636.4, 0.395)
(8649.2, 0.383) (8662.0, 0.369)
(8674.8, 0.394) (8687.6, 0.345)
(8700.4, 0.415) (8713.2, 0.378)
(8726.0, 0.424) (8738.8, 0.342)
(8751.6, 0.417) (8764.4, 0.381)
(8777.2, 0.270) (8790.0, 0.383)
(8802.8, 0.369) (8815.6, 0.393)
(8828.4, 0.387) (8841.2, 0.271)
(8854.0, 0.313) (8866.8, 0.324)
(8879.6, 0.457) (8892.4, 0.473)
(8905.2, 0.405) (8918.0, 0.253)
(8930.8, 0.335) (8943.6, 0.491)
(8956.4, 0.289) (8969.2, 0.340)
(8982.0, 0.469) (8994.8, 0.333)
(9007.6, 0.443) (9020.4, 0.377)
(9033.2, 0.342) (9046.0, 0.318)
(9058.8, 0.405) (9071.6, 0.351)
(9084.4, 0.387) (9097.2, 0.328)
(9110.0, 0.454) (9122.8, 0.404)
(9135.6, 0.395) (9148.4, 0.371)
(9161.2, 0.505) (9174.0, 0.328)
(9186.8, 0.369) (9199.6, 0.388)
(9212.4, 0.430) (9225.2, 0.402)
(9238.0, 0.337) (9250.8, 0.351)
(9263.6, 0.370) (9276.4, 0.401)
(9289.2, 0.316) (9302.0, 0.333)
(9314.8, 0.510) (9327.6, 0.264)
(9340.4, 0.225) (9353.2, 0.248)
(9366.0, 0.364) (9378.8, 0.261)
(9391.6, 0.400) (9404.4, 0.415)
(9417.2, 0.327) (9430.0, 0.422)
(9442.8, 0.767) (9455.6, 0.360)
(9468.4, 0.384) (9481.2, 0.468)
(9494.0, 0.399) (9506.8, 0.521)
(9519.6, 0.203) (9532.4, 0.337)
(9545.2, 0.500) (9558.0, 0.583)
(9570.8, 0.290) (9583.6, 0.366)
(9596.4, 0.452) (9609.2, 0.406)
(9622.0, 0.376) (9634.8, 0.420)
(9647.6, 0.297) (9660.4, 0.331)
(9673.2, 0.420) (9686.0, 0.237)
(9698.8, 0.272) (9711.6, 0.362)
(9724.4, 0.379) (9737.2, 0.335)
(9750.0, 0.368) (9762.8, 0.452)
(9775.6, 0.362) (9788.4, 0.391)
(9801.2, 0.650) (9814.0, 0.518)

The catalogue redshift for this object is 0.799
